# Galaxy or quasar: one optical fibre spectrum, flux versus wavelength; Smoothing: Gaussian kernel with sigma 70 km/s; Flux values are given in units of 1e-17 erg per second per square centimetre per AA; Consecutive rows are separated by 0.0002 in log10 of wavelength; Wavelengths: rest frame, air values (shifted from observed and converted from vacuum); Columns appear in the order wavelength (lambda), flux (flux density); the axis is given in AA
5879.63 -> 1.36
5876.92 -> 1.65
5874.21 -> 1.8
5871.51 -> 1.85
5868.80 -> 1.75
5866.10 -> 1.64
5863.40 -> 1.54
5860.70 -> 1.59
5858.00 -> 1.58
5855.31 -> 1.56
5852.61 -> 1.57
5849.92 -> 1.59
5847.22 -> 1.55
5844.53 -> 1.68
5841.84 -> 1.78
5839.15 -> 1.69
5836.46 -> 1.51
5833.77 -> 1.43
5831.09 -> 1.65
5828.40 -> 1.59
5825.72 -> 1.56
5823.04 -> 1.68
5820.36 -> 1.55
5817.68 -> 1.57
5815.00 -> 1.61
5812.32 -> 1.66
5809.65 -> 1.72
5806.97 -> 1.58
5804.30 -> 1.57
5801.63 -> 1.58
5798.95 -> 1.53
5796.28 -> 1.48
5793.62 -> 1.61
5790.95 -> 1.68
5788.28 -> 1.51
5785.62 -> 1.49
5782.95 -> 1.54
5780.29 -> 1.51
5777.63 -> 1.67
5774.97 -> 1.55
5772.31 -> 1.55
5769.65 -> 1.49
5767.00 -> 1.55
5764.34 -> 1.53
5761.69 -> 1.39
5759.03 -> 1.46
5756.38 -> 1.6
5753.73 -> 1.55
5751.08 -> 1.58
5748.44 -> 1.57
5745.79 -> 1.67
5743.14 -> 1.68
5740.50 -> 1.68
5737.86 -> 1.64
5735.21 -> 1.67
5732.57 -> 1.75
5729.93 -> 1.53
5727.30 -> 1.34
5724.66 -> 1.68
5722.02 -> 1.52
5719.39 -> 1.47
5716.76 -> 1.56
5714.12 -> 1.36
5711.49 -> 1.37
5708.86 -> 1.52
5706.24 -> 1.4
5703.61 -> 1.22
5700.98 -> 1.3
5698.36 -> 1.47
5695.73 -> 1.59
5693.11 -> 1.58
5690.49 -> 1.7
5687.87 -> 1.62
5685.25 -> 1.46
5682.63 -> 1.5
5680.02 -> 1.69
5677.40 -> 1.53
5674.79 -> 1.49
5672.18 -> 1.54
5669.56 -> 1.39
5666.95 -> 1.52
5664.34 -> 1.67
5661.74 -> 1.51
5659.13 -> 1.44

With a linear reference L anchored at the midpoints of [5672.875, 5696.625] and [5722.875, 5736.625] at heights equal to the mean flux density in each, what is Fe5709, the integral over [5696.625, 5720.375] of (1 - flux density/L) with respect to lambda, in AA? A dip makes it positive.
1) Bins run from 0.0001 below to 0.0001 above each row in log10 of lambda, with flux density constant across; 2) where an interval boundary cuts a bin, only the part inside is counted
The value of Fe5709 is 2.6 AA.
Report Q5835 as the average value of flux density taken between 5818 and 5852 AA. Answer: 1.6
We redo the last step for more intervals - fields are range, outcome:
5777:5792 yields 1.56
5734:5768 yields 1.58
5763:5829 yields 1.57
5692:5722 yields 1.44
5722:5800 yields 1.57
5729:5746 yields 1.66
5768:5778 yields 1.55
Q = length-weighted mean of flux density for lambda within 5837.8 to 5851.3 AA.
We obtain 1.66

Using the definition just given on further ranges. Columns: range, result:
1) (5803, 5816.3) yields 1.63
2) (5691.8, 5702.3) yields 1.48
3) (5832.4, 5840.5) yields 1.54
